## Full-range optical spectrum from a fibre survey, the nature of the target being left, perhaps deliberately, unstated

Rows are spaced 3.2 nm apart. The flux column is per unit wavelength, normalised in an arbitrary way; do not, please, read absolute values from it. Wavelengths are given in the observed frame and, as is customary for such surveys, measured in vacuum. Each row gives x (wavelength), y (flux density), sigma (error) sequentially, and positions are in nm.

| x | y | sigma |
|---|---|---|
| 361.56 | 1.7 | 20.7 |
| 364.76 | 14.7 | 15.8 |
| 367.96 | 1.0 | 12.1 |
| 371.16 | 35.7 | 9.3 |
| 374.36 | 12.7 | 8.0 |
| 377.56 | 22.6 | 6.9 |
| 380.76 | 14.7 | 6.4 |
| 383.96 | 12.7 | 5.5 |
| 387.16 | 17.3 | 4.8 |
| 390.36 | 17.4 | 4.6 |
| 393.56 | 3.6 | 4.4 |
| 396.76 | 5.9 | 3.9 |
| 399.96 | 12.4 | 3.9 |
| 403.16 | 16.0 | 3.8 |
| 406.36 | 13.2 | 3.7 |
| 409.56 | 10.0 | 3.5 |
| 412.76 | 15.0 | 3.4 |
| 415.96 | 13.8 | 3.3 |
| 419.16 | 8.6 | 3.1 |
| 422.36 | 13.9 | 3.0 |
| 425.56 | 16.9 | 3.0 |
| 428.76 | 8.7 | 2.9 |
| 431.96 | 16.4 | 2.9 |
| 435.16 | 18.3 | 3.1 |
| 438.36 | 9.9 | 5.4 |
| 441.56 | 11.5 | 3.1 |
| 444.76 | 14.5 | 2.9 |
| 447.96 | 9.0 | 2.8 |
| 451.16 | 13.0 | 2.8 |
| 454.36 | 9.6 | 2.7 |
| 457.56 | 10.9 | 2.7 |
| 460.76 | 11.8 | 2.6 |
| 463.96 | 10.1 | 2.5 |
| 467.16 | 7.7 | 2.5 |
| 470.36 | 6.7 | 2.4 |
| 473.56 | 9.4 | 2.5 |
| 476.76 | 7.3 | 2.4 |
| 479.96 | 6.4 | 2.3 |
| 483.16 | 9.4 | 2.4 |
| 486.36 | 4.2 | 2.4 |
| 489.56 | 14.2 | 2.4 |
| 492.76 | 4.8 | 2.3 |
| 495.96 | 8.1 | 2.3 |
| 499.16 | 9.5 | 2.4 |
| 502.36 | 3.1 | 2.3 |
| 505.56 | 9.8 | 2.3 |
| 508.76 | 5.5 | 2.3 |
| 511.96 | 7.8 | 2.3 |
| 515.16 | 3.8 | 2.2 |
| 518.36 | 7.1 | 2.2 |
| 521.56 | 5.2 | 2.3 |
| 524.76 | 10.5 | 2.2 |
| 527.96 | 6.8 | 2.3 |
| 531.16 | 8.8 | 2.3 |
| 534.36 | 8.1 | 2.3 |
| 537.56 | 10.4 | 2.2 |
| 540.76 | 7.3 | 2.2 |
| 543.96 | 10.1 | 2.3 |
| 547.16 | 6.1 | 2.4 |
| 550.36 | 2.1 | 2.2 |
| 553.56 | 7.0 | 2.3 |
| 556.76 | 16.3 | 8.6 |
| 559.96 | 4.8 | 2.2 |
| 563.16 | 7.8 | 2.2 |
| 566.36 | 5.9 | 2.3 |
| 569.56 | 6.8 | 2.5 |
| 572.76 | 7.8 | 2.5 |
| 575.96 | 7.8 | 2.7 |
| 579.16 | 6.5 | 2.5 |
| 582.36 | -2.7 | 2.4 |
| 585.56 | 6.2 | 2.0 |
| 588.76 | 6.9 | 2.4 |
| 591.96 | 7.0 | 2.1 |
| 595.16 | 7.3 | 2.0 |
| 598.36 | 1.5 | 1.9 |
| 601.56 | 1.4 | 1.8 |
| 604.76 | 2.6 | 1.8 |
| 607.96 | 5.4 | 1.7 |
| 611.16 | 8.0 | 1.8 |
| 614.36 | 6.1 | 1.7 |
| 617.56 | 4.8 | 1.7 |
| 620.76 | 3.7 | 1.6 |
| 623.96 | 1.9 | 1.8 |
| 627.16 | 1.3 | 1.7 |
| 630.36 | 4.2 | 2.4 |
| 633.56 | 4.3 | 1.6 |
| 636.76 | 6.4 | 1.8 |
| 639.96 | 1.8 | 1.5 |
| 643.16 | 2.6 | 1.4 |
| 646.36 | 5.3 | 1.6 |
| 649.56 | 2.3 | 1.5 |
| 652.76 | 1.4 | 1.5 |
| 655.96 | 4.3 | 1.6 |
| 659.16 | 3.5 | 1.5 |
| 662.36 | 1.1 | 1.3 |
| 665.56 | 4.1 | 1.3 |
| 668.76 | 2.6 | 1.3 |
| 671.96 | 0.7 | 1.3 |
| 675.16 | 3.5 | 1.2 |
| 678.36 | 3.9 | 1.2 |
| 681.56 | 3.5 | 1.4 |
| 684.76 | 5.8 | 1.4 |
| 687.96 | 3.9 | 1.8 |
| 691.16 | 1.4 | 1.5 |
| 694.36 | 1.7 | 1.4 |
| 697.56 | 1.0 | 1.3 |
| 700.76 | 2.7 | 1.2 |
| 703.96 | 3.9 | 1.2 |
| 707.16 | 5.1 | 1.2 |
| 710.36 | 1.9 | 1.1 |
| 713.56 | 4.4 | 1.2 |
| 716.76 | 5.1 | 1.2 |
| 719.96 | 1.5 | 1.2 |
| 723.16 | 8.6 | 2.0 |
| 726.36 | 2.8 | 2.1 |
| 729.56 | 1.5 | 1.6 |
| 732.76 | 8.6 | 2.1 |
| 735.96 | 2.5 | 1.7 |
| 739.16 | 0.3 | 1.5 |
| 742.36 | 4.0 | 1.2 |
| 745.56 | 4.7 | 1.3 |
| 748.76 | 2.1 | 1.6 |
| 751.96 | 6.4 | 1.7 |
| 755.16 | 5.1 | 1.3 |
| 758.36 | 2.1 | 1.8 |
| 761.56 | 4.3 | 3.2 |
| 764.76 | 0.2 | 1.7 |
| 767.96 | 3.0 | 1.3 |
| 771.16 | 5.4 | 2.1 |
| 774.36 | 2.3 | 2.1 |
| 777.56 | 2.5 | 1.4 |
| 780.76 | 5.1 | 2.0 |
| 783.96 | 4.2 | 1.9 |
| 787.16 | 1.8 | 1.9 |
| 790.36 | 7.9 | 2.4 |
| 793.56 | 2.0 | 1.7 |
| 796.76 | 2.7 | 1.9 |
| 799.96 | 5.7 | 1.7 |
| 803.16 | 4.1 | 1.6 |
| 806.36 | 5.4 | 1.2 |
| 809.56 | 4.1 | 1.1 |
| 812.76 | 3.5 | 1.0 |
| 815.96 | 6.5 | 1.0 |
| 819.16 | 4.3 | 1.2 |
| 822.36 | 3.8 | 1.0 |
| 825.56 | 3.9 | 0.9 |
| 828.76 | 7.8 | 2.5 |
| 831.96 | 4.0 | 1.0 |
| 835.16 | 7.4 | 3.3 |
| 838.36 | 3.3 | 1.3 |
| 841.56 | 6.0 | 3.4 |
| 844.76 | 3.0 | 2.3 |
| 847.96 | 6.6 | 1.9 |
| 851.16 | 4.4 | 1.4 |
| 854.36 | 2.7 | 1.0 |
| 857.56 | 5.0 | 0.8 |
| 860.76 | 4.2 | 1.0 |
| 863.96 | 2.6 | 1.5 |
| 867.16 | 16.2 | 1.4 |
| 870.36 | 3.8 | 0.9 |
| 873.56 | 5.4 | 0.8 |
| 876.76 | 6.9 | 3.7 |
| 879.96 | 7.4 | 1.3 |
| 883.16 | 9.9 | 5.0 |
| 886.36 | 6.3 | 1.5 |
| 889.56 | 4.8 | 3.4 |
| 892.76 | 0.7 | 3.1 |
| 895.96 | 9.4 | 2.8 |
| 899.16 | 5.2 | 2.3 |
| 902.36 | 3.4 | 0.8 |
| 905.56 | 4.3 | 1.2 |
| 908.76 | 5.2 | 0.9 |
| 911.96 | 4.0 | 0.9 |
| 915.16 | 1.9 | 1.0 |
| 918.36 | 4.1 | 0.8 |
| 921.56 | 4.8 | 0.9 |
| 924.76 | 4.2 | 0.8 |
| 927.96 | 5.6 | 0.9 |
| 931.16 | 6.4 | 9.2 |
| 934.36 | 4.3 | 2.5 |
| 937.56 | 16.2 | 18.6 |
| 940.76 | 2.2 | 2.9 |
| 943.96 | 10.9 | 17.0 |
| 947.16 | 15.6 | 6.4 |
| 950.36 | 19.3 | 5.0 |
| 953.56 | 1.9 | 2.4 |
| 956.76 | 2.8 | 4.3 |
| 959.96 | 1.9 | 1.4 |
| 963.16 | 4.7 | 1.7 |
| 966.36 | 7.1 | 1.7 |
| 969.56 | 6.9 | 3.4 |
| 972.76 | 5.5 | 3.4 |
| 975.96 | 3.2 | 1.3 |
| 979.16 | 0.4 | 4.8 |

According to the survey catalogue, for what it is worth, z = 1.33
